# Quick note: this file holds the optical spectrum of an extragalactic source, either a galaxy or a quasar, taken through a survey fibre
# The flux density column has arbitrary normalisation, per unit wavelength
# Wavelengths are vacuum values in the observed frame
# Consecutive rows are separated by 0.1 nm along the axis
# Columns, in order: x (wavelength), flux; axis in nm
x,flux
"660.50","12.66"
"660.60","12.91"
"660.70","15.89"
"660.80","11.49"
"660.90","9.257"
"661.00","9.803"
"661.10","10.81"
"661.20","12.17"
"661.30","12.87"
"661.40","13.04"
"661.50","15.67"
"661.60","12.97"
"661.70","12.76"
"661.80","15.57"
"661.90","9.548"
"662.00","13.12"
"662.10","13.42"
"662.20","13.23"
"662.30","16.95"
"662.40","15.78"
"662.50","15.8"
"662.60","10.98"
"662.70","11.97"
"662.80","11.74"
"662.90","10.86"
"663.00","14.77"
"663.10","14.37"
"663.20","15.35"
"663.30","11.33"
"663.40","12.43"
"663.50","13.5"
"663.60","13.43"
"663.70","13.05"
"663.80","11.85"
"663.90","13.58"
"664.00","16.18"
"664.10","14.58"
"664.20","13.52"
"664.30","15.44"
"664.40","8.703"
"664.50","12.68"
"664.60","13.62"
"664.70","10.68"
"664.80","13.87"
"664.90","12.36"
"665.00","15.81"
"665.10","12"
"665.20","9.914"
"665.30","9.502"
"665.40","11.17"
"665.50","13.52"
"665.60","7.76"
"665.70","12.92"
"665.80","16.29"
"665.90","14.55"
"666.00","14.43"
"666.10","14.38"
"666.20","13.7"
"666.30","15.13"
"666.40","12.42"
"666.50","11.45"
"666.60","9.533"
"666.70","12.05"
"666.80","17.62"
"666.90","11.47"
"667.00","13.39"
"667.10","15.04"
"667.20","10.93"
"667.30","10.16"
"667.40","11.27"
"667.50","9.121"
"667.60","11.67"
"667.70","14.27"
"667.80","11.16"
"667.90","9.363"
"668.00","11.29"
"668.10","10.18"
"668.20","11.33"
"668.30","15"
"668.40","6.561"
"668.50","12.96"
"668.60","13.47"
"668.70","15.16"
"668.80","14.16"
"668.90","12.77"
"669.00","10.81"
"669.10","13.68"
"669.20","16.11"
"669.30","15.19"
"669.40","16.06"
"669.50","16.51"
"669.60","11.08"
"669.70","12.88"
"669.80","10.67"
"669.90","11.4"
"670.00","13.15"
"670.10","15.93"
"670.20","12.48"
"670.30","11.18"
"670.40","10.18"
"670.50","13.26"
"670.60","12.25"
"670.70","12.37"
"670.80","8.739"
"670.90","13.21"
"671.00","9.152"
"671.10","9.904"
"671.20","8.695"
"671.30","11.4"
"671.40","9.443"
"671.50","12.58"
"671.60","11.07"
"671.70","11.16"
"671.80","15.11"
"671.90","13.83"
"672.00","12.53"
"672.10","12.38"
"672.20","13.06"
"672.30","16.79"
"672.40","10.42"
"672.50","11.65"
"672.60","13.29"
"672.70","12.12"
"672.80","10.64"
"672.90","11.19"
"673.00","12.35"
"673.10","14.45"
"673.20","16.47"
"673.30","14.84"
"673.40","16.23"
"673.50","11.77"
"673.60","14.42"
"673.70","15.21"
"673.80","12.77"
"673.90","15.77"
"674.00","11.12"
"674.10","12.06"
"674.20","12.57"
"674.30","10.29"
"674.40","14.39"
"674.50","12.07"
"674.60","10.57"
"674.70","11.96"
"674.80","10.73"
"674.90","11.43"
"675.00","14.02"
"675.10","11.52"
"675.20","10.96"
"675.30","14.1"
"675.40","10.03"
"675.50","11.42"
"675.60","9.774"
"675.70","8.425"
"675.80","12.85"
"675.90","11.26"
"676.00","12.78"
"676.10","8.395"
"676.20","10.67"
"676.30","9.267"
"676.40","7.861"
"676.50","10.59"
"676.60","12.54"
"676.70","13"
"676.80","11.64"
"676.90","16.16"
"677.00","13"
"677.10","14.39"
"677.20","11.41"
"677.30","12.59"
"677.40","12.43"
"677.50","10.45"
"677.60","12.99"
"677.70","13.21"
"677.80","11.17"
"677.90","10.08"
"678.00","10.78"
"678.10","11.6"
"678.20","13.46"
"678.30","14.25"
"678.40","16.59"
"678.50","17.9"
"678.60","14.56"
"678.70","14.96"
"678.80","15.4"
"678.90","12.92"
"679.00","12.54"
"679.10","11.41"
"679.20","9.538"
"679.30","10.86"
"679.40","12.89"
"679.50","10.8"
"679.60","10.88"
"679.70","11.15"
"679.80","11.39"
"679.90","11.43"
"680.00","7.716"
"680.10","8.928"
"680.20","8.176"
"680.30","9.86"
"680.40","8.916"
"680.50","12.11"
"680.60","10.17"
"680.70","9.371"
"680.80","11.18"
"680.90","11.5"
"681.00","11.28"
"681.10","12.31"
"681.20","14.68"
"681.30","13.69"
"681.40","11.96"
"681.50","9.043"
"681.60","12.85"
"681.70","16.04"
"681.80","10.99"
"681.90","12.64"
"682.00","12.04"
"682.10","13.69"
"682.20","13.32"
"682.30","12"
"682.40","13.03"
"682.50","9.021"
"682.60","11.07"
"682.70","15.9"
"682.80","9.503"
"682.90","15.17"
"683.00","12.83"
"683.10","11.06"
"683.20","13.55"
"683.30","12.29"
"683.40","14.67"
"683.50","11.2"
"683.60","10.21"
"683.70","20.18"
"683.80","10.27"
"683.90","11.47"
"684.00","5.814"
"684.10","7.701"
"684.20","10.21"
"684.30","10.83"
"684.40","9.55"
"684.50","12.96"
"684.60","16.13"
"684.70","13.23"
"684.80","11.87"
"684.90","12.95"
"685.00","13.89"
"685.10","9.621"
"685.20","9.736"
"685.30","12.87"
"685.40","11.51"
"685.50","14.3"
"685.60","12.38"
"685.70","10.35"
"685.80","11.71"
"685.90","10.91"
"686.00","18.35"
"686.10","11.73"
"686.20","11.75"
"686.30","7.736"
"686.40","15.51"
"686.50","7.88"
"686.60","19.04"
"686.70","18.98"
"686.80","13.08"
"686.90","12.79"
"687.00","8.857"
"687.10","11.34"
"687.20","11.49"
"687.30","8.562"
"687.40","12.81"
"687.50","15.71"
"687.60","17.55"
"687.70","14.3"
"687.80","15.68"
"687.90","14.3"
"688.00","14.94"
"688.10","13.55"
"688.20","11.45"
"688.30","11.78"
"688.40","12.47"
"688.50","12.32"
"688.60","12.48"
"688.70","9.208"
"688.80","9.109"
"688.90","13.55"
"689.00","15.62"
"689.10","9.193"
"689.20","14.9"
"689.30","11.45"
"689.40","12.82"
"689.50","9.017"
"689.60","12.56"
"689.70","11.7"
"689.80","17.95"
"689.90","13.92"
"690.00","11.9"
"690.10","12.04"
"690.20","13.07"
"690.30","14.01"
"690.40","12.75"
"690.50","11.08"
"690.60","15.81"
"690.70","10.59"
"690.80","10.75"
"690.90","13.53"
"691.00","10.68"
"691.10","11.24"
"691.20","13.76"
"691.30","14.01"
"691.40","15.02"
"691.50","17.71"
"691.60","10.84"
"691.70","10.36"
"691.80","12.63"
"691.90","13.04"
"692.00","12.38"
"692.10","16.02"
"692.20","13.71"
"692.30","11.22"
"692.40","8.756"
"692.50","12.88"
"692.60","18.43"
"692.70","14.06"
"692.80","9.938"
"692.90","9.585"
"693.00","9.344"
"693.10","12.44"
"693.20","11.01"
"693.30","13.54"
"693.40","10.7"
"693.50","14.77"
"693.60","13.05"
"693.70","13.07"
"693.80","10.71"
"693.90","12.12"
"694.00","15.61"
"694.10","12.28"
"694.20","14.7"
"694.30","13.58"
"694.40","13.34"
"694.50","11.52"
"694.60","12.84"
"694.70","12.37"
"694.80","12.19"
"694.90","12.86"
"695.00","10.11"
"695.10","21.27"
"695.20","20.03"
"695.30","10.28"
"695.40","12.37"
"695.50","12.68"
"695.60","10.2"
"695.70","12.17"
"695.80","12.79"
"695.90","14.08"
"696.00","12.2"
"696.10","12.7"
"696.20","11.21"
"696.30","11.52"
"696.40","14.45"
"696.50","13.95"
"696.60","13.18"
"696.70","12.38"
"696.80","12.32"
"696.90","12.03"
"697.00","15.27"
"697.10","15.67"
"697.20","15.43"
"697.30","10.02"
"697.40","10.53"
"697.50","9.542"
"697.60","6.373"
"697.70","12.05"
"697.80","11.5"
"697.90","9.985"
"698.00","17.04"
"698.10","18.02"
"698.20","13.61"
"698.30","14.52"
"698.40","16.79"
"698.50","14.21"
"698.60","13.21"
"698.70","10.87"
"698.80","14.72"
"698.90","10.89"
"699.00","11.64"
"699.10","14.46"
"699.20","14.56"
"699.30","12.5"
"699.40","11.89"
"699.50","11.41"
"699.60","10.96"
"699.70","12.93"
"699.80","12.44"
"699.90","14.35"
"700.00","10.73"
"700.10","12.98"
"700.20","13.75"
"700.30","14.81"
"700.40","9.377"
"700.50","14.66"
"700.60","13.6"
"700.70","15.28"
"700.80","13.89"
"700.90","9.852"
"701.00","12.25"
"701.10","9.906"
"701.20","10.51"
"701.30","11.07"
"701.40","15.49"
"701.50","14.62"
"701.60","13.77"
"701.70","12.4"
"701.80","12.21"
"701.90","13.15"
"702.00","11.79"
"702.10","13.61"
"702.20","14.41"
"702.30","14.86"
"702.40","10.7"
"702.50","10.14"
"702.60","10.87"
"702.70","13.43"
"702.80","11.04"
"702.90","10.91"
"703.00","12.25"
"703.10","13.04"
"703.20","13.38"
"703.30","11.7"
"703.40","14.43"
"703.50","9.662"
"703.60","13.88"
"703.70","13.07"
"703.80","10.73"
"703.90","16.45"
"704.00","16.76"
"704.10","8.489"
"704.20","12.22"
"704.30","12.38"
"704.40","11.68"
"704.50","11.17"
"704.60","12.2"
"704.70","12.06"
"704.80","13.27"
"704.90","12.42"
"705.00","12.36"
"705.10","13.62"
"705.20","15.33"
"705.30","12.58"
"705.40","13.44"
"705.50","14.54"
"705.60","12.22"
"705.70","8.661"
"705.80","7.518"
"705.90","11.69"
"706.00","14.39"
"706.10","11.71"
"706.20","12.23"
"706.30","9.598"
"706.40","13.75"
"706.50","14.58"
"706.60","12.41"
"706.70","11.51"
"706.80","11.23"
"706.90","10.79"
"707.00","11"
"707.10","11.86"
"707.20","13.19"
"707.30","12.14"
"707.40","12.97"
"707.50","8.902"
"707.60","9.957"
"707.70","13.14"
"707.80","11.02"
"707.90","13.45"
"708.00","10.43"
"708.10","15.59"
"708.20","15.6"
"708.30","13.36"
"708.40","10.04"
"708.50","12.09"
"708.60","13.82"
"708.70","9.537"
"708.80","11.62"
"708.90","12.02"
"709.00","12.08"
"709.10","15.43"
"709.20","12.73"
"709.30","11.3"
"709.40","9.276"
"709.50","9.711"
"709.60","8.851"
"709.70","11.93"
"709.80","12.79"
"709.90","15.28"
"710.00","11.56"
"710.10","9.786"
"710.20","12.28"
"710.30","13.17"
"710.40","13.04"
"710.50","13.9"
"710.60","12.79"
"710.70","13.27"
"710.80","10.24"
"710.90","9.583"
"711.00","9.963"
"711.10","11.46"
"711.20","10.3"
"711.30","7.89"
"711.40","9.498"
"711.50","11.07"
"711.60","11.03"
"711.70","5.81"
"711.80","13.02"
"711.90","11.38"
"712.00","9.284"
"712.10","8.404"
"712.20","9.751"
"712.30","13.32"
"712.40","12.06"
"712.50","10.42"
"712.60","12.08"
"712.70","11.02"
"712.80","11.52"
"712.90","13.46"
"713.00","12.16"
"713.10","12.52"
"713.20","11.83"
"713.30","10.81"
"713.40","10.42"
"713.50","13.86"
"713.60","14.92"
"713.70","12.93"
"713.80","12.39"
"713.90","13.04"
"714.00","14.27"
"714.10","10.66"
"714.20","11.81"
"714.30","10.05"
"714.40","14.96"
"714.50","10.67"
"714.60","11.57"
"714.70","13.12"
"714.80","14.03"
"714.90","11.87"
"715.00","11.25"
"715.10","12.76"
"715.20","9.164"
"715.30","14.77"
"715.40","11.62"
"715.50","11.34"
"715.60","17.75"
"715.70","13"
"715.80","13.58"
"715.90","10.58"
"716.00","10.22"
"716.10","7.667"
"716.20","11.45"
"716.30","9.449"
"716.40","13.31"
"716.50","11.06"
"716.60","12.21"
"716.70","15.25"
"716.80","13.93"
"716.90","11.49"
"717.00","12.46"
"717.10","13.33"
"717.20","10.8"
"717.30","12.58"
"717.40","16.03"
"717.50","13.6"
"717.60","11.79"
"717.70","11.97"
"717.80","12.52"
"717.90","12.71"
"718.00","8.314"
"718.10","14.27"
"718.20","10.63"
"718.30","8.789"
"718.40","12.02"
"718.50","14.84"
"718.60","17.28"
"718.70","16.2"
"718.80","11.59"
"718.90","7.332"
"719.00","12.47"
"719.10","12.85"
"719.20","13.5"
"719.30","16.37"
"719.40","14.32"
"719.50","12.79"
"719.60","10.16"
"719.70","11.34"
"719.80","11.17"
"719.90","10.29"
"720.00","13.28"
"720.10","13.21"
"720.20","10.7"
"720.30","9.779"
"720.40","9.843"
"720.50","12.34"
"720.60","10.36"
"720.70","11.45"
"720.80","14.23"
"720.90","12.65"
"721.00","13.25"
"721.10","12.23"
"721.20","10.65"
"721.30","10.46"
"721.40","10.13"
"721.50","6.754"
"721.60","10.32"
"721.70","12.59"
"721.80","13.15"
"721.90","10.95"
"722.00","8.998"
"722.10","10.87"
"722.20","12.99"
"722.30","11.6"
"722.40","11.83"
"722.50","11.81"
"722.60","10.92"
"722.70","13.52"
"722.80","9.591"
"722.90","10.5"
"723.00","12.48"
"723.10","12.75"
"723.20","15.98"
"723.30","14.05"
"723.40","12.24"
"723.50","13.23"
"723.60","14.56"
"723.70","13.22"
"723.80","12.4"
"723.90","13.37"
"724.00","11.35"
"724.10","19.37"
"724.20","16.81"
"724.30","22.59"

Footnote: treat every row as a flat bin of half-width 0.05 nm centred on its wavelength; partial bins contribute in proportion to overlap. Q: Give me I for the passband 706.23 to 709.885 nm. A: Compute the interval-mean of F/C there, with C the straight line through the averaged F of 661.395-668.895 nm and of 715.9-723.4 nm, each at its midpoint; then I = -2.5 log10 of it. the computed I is 0.016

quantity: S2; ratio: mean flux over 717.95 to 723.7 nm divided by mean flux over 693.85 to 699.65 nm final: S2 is 0.92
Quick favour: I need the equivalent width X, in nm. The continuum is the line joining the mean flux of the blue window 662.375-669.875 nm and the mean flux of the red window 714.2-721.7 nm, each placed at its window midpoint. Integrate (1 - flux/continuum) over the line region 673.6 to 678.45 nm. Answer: 0.24 nm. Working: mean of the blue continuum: 12.8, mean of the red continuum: 12.1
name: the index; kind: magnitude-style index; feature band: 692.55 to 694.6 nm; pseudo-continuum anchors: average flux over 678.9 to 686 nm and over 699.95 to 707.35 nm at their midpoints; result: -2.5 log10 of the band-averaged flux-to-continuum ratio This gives -0.05 mag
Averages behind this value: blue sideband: 11.7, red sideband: 12.4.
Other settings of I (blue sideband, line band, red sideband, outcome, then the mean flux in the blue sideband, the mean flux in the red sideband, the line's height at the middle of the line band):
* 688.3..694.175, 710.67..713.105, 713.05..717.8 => 0.151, 12.6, 12.3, 12.4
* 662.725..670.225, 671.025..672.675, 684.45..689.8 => 0.063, 12.8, 12.7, 12.8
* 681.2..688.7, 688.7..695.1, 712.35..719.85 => -0.019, 12.5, 12.3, 12.5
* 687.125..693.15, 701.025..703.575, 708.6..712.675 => -0.048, 12.7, 11.3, 11.9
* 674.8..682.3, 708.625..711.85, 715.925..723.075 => 0.050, 11.9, 11.9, 11.9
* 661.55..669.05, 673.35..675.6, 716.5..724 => 0.017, 12.7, 12.2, 12.6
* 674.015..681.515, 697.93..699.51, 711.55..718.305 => -0.162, 11.8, 12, 11.9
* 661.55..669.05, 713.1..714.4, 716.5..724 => -0.010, 12.7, 12.2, 12.2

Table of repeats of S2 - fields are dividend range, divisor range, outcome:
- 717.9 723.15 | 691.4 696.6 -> 0.92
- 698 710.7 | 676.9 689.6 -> 1.02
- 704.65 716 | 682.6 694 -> 0.95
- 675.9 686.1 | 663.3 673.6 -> 0.95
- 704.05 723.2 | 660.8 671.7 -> 0.95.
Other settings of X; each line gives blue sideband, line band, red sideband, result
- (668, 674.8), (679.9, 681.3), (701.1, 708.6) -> 0.212 nm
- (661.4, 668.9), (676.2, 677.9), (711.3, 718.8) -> 0.091 nm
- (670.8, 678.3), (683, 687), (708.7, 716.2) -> -0.097 nm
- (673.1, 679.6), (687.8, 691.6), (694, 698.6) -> 0.028 nm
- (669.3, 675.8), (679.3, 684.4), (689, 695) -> 0.390 nm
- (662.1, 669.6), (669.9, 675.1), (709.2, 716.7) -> 0.125 nm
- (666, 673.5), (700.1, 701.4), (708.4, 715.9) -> -0.062 nm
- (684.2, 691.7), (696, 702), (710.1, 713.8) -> -0.348 nm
